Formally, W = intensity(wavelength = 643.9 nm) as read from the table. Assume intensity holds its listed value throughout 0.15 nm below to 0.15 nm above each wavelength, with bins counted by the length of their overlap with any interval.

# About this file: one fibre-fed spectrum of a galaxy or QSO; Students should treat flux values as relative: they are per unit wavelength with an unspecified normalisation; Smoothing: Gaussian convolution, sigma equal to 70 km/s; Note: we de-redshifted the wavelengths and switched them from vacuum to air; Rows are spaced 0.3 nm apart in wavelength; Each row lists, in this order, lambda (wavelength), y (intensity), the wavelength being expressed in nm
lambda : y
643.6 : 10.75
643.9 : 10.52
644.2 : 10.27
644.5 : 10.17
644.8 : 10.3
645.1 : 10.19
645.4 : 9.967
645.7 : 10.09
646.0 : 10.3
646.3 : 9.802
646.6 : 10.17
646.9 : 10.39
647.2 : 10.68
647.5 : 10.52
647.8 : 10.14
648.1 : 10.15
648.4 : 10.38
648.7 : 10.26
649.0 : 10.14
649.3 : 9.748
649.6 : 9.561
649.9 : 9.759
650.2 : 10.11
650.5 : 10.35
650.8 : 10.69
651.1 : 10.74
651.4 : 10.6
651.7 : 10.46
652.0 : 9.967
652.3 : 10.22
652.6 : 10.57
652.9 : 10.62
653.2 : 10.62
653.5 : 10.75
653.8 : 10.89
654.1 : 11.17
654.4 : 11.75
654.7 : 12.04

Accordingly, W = 10.52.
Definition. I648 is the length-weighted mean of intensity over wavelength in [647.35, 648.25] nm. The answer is 10.3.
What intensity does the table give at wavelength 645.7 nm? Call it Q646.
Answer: 10.09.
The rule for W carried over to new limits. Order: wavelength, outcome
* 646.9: 10.39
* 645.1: 10.19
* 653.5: 10.75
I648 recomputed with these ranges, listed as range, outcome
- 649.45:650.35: 9.81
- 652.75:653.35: 10.6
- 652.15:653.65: 10.6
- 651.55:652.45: 10.2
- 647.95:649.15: 10.2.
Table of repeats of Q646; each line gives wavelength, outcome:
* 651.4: 10.6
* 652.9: 10.62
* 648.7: 10.26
